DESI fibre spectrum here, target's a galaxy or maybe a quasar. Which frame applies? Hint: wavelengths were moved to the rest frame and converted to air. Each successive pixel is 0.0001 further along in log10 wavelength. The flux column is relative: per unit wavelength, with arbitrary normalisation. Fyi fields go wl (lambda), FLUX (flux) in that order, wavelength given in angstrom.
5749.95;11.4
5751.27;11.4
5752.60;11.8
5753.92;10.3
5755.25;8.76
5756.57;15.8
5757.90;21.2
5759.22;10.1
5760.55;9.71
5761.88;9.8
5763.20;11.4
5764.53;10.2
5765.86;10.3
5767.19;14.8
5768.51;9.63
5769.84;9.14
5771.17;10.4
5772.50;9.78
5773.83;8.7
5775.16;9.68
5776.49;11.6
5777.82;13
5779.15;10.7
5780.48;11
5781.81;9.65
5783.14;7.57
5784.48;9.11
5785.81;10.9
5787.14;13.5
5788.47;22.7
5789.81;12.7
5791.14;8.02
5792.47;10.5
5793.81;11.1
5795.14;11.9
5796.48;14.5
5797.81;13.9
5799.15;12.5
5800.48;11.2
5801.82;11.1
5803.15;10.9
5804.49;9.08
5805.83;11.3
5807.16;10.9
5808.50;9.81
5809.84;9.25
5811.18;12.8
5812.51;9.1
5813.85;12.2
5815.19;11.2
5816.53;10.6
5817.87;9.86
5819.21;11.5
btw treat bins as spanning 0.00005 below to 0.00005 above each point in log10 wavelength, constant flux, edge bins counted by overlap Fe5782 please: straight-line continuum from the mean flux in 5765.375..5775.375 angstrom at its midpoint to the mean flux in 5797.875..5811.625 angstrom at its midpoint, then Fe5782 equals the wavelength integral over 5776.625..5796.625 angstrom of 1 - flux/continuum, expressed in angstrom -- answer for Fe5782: -2.0 angstrom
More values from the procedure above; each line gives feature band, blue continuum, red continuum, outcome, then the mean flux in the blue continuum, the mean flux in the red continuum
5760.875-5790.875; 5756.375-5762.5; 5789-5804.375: 3.2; 13.1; 11.7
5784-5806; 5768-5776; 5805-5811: -4.2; 9.59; 10.5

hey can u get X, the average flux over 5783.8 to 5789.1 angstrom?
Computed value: 14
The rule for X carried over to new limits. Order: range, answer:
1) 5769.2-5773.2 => 9.76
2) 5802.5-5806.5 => 10.4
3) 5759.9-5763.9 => 10.3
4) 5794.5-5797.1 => 13.2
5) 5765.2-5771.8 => 10.9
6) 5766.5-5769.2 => 12.2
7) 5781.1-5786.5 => 9.34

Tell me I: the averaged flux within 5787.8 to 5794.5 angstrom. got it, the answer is 13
